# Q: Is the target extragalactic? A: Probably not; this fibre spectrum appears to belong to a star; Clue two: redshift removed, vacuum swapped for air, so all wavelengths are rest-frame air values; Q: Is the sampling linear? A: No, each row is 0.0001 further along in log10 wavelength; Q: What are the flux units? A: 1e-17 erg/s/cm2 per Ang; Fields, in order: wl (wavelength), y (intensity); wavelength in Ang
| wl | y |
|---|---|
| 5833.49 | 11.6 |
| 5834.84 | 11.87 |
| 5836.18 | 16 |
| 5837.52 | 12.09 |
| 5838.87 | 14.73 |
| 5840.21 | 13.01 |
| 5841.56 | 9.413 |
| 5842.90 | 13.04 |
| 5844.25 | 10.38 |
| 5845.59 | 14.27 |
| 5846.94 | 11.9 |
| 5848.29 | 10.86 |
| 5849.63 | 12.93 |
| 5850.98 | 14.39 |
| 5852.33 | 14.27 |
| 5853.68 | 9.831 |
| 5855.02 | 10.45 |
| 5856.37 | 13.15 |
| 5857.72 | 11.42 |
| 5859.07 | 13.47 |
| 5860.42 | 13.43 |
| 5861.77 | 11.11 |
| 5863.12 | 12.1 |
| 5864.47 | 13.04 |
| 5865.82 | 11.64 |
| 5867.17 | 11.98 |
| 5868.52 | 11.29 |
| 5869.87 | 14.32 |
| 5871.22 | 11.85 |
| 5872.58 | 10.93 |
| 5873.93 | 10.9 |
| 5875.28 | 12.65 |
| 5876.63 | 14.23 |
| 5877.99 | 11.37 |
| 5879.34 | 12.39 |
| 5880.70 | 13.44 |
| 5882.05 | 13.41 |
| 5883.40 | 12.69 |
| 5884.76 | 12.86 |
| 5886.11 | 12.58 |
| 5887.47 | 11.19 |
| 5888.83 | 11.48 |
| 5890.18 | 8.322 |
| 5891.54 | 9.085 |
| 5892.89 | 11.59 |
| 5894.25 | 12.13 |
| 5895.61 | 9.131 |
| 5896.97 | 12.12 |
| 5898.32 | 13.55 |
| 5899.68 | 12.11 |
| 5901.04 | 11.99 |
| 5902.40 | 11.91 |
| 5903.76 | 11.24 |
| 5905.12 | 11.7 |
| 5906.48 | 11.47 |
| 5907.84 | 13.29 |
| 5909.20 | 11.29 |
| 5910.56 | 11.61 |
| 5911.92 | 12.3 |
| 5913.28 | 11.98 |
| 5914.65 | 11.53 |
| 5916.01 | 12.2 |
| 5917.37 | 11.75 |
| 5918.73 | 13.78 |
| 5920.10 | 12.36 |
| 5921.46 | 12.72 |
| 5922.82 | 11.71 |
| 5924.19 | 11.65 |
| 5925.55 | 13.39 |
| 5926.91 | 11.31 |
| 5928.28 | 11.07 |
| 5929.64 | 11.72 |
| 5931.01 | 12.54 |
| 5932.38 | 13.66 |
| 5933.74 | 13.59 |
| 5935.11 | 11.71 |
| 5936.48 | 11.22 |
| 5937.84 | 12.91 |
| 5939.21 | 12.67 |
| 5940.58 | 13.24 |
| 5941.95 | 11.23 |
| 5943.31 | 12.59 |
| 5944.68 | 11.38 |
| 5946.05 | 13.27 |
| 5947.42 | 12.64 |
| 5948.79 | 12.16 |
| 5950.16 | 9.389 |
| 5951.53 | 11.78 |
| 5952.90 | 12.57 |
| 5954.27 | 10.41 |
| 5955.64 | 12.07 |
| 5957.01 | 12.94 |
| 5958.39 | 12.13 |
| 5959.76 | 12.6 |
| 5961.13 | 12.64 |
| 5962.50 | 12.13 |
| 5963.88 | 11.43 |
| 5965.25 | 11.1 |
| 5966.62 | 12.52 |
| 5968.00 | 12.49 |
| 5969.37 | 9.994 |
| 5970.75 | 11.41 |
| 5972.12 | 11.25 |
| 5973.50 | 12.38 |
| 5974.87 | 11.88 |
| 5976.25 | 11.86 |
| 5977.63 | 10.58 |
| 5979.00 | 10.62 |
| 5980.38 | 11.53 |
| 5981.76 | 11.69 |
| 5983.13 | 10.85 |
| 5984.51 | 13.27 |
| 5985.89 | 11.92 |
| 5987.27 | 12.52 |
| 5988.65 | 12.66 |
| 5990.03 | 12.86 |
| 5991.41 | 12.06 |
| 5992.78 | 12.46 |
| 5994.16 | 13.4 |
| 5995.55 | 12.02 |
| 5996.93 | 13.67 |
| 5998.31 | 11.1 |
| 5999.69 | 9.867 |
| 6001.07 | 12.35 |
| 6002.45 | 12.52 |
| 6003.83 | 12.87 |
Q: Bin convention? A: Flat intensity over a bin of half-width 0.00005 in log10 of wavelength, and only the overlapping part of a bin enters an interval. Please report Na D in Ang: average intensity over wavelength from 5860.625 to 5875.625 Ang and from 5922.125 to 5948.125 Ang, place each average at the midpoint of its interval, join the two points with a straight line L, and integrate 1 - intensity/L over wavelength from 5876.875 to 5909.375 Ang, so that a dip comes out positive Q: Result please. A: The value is 0.8 Ang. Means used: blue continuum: 12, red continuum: 12.3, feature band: 11.8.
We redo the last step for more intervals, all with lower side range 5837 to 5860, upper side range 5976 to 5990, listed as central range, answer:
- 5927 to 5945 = -0.41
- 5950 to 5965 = 0.01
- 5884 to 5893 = 0.88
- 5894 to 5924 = 0.27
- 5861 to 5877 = 0.16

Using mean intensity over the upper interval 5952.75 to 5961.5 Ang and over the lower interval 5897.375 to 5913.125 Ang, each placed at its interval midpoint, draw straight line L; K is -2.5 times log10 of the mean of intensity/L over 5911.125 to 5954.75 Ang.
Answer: 0.00 mag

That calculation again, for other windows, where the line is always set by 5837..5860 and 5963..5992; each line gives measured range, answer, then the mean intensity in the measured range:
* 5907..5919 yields -0.008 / 12.1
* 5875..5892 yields 0.017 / 12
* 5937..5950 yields -0.037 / 12.3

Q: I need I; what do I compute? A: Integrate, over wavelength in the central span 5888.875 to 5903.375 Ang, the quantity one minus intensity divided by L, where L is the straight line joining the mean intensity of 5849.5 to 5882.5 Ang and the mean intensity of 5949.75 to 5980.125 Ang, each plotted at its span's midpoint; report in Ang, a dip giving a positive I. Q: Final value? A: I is 1.1 Ang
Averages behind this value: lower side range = 12.4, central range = 11.2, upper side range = 11.7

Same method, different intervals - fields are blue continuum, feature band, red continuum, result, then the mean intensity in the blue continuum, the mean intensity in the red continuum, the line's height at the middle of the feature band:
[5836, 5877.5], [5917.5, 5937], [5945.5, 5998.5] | -0.30 Ang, 12.4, 12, 12.1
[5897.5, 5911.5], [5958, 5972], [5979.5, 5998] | 0.49 Ang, 12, 12.3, 12.2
